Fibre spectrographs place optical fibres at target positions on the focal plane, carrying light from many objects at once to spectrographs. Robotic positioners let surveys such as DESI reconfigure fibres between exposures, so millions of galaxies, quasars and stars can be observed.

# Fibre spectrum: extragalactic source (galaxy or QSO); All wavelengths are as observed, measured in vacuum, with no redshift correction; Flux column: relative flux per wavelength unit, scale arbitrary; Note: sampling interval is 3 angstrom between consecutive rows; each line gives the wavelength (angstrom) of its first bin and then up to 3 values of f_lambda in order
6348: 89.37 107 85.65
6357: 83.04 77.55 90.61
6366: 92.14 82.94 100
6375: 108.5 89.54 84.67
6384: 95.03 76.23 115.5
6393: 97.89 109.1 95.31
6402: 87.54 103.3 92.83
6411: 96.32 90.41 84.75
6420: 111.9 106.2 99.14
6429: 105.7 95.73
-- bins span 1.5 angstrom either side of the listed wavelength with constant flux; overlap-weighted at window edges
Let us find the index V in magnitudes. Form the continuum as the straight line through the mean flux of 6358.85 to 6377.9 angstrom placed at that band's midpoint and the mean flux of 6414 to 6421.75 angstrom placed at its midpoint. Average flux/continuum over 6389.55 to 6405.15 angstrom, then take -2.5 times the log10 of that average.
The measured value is -0.06 mag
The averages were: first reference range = 92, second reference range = 97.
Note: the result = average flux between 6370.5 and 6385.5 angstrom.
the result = 95.5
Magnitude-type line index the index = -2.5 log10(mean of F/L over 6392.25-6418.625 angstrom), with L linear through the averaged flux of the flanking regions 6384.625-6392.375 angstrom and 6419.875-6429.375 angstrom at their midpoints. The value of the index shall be 0.053 mag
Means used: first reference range 96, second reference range 105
